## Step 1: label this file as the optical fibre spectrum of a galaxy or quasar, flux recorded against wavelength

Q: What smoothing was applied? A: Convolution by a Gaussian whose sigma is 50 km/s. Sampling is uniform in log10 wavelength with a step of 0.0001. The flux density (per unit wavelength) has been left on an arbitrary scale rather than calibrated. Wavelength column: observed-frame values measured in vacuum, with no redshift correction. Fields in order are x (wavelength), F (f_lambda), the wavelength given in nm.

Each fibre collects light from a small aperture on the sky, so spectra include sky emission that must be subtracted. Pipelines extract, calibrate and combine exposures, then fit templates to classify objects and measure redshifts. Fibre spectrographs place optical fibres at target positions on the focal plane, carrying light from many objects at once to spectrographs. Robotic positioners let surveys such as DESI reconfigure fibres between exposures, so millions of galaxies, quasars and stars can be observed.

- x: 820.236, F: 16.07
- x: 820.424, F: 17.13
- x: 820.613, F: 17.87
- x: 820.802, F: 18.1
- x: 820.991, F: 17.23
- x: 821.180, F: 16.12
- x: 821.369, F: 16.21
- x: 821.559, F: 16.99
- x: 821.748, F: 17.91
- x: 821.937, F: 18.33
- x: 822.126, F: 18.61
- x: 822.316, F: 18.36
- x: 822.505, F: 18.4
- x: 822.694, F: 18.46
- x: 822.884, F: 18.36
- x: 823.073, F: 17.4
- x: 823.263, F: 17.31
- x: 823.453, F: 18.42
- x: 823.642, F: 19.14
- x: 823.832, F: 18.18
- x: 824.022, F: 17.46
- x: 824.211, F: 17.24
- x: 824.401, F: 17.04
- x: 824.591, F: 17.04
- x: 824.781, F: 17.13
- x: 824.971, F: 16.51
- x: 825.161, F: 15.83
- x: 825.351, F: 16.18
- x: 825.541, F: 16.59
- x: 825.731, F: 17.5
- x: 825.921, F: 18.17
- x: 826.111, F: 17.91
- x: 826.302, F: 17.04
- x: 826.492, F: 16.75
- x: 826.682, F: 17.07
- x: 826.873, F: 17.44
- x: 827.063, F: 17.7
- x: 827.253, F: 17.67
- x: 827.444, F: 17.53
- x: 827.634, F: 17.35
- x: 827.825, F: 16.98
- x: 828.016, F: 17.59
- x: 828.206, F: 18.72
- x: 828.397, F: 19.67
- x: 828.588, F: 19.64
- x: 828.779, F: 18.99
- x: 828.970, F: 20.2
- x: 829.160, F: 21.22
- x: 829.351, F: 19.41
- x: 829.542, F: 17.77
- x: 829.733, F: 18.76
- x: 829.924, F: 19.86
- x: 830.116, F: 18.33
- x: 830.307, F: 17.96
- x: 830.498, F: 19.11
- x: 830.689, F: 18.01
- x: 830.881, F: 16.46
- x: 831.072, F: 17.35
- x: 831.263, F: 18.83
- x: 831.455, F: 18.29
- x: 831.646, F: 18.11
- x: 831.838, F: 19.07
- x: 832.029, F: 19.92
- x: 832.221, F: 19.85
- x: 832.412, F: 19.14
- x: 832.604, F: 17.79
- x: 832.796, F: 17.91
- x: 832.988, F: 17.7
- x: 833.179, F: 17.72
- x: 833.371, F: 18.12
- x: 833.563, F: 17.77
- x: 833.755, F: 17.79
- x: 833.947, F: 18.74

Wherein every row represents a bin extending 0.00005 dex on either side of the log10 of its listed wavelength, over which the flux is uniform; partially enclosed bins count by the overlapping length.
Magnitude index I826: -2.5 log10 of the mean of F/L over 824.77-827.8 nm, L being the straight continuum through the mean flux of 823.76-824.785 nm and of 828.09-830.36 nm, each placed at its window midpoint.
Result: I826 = 0.06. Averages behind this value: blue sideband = 17.3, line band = 17.1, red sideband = 19.2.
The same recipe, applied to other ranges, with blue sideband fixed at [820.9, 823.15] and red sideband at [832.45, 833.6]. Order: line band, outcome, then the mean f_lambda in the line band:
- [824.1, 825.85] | 0.06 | 16.8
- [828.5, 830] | -0.10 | 19.5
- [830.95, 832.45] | -0.05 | 18.8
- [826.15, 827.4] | 0.03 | 17.3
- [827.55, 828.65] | -0.03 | 18.3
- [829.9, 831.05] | -0.02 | 18.1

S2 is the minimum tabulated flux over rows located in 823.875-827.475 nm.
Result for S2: 15.83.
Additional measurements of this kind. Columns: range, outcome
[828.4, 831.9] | 16.46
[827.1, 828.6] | 16.98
